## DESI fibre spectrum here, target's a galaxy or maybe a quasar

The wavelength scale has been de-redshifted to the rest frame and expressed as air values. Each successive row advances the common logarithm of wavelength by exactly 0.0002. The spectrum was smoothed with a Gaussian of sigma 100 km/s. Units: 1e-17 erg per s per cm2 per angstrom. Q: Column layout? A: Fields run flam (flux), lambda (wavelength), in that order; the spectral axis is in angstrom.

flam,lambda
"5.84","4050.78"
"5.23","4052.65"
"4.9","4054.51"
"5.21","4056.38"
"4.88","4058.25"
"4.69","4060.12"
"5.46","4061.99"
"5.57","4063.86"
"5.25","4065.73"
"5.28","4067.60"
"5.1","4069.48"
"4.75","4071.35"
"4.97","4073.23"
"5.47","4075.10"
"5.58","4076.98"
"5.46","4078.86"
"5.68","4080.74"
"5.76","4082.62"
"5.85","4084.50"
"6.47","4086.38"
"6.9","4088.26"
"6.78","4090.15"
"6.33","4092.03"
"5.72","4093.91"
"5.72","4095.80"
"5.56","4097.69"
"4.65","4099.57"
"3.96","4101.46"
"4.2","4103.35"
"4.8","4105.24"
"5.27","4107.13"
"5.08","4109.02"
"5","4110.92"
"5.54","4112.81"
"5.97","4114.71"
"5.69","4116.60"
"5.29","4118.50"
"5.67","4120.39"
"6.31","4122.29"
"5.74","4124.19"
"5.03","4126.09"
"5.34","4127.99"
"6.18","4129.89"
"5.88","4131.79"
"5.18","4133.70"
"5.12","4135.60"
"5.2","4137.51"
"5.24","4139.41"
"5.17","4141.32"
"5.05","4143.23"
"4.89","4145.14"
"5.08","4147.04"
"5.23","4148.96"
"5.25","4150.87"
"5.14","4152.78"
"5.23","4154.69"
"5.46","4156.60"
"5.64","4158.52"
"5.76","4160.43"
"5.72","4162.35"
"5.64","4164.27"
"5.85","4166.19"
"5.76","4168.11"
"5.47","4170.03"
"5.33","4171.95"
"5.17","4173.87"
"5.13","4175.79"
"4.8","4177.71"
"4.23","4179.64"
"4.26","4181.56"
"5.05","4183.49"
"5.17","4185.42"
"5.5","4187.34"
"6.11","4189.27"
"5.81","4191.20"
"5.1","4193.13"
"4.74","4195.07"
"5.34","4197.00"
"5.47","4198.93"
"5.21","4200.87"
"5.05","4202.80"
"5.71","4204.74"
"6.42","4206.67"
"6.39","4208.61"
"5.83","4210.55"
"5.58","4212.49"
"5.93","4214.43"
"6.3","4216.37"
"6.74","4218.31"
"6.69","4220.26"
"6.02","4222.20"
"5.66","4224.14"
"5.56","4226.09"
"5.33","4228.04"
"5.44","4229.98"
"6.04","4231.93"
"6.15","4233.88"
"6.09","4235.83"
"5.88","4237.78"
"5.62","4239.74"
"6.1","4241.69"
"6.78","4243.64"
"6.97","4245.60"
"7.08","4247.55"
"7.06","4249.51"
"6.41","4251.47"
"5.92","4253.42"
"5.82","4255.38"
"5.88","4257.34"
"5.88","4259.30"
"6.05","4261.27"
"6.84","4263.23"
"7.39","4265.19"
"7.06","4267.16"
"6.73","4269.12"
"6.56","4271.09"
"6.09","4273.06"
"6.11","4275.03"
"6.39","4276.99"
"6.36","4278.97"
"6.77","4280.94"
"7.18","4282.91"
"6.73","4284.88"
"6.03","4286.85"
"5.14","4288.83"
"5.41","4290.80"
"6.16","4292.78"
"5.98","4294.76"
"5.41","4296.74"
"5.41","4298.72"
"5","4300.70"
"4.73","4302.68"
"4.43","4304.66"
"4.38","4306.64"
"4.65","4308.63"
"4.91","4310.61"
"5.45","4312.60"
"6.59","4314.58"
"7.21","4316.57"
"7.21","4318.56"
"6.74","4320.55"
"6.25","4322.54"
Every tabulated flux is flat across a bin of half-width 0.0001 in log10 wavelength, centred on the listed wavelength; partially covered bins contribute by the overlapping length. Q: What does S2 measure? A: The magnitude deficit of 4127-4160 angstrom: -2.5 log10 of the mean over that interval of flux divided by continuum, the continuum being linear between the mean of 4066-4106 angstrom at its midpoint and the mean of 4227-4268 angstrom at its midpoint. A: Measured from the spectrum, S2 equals 0.086 mag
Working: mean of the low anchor 5.47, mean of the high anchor 6.27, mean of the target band 5.32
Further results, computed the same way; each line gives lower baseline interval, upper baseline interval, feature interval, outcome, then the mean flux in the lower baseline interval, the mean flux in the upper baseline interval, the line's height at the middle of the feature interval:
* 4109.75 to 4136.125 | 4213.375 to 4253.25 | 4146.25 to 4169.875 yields 0.06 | 5.57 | 6.19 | 5.77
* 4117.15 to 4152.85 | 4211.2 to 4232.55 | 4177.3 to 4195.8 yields 0.13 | 5.38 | 5.93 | 5.71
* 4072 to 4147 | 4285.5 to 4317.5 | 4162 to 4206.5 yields 0.03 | 5.47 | 5.44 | 5.46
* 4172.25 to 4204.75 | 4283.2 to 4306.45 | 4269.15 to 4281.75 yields -0.18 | 5.16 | 5.51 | 5.44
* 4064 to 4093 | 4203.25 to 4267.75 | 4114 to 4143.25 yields 0.07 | 5.71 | 6.19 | 5.86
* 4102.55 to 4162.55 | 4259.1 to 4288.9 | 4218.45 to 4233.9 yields 0.04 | 5.35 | 6.51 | 6.12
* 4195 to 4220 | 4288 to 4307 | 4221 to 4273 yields -0.13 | 5.81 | 5.23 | 5.56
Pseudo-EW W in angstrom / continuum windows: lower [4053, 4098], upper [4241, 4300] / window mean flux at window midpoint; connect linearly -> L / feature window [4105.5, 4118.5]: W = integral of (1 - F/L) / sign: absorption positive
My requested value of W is 0.7 angstrom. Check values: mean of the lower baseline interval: 5.55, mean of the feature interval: 5.38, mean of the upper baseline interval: 6.32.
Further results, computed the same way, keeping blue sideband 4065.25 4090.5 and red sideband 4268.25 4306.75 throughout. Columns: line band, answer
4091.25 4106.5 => 1.51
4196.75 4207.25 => 0.49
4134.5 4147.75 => 1.41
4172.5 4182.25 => 1.69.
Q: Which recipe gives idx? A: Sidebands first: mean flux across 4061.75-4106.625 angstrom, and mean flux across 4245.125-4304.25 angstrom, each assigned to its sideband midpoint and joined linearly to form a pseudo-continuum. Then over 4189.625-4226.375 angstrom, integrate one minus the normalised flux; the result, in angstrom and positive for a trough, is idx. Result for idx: 1.02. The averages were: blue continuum 5.47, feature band 5.78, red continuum 6.19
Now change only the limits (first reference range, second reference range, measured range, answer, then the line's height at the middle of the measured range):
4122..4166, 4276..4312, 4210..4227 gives -1.6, 5.51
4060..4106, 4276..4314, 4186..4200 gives 0.3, 5.54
